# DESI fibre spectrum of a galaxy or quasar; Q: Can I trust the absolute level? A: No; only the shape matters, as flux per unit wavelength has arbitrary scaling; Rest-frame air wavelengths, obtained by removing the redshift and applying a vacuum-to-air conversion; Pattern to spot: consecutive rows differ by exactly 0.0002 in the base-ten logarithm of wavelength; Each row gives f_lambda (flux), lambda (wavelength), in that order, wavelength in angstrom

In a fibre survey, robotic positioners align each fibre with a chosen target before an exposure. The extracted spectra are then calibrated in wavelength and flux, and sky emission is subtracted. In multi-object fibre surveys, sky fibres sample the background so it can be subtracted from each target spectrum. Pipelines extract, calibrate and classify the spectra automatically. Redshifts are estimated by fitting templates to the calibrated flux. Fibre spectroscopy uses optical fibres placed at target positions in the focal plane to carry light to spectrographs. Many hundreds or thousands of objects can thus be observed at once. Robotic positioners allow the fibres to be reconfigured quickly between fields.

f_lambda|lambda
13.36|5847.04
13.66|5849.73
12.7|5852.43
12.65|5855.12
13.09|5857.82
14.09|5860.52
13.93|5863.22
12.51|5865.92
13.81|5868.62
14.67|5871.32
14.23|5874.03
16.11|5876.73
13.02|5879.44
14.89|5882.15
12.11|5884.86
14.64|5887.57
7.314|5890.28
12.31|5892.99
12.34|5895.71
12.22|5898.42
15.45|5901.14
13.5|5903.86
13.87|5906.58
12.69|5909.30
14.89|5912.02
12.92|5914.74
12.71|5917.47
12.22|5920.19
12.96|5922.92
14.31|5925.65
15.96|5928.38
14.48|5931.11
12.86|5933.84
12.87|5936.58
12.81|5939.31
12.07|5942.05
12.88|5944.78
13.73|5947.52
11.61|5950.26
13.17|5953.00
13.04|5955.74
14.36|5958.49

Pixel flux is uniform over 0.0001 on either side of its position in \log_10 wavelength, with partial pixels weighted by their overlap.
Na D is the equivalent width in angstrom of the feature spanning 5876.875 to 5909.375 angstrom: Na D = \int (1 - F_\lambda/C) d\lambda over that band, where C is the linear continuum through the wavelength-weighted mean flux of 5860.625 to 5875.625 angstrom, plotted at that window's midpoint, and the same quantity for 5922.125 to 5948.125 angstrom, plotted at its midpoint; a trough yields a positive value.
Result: 1.8 angstrom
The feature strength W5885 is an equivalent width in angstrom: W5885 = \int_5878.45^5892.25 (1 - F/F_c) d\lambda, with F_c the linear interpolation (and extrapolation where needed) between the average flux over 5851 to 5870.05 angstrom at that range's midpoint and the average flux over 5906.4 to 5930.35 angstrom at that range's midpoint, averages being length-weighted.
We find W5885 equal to 1.1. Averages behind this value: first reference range 13.3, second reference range 13.6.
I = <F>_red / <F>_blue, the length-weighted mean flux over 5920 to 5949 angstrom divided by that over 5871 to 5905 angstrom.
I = 1.0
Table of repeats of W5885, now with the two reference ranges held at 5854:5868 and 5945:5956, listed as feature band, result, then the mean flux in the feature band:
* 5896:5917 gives -0.7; 13.5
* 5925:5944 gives -0.9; 13.6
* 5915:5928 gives -0.3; 13.3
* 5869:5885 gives -1.3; 14.3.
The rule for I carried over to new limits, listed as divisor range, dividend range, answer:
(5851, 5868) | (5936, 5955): 0.97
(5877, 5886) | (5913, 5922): 0.93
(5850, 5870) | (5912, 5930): 1.03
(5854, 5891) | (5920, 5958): 0.98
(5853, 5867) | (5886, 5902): 0.93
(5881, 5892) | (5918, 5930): 1.13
